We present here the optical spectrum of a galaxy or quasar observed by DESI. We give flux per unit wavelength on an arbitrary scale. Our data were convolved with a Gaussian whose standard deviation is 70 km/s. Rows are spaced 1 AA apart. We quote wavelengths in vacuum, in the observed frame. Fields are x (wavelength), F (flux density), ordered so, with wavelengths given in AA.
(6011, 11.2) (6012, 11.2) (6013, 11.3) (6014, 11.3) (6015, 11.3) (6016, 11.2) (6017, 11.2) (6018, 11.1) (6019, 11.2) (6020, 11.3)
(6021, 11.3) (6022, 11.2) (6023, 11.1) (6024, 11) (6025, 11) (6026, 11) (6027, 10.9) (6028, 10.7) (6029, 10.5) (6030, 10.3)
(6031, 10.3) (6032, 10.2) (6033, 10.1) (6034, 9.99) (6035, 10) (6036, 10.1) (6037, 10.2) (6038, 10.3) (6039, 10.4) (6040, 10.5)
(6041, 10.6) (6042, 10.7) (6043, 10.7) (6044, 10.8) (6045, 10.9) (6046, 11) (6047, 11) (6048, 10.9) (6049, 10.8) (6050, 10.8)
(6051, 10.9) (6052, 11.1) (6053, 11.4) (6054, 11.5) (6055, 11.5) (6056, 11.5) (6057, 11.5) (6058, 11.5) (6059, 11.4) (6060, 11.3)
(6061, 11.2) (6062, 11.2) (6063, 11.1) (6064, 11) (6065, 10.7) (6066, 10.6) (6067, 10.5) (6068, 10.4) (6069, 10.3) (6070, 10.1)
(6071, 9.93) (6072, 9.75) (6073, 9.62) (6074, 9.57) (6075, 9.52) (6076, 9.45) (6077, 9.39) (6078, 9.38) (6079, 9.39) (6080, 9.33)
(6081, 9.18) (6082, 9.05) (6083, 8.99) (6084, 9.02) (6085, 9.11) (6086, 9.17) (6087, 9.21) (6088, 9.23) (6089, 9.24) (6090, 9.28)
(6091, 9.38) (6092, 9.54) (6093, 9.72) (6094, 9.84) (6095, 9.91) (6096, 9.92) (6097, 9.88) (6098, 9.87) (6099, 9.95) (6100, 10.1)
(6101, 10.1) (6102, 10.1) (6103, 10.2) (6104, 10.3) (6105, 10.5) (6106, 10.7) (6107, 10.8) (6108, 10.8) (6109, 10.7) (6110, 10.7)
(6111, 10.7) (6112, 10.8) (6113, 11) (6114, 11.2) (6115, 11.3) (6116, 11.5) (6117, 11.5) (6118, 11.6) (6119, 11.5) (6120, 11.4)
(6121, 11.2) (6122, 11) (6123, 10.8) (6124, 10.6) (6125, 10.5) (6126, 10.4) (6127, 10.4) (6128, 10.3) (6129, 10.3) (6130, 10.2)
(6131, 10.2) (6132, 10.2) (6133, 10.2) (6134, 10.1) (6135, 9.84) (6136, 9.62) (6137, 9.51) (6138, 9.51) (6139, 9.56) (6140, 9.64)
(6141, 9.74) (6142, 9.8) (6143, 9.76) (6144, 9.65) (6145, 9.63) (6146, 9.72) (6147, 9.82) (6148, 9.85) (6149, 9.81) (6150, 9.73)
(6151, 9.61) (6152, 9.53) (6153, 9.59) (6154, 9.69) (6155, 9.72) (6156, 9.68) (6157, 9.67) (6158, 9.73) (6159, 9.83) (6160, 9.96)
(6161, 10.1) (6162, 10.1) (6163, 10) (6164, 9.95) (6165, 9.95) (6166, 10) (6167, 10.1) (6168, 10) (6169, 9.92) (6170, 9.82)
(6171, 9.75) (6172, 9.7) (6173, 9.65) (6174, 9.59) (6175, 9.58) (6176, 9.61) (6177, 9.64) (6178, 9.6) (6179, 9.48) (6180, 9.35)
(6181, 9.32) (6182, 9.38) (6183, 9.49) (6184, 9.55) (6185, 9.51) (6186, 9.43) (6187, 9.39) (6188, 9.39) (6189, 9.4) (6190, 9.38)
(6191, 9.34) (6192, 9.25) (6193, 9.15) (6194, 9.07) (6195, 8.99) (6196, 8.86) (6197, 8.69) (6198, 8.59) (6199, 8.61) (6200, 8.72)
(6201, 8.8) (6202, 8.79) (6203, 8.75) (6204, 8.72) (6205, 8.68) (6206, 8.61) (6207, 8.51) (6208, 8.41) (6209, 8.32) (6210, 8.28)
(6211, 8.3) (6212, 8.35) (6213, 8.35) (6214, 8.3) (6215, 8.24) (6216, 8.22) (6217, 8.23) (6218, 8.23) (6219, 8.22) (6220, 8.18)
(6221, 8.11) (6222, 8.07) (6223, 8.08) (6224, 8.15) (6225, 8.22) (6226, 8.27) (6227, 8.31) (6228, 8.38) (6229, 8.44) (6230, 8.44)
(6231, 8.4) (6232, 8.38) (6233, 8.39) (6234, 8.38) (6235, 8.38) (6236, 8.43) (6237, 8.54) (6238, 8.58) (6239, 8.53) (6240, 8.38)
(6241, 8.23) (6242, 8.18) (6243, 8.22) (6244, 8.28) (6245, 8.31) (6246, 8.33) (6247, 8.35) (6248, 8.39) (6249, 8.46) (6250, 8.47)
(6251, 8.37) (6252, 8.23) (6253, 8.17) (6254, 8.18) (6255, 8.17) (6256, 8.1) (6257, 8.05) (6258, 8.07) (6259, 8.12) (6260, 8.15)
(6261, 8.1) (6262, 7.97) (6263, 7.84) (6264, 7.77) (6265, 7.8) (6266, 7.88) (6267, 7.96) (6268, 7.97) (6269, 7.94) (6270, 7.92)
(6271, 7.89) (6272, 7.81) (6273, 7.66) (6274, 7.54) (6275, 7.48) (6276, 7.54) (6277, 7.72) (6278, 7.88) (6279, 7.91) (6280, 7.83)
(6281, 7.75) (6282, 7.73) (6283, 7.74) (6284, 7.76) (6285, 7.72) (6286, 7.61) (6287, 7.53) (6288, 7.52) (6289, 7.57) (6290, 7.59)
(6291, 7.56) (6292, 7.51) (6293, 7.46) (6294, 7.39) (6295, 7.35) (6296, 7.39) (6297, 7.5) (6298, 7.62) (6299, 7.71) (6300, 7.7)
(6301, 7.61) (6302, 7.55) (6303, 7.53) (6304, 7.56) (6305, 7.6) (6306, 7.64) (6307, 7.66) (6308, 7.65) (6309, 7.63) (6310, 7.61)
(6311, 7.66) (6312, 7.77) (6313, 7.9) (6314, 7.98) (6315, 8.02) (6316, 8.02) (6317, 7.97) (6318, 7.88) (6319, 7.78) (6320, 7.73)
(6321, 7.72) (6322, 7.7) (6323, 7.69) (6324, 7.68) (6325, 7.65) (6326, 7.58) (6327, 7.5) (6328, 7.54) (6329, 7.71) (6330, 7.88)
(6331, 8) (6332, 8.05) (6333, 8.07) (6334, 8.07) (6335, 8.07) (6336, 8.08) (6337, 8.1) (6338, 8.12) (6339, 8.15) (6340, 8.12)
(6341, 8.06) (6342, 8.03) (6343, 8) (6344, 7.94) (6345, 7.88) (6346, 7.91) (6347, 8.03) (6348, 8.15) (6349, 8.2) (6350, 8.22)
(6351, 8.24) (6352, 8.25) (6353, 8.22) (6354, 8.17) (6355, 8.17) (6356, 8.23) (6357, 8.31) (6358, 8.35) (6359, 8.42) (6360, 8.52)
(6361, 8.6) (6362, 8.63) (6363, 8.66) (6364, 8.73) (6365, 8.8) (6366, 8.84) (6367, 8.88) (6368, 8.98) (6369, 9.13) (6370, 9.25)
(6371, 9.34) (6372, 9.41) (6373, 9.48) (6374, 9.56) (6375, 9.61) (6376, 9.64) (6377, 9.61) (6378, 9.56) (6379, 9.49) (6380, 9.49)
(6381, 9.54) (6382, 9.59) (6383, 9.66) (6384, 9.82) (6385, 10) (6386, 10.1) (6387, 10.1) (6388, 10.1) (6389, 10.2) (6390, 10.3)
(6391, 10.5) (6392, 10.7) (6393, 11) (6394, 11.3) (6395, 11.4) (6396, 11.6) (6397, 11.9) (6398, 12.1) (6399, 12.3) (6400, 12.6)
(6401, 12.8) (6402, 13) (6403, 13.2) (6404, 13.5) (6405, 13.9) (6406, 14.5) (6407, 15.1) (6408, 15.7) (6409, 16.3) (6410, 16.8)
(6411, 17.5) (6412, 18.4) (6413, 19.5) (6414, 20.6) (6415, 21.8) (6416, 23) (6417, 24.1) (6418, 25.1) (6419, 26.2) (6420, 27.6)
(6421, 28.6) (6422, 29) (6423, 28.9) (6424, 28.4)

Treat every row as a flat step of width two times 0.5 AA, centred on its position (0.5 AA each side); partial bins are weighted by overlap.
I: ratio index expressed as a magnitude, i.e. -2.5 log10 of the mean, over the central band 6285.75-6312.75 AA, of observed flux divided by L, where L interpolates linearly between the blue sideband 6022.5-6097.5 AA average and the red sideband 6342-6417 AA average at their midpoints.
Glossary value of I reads 0.39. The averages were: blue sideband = 10.3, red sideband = 11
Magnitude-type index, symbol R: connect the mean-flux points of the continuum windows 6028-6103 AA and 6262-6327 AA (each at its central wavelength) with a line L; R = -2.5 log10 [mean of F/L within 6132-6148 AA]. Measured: -0.04 mag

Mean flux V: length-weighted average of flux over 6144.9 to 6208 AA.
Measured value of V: 9.45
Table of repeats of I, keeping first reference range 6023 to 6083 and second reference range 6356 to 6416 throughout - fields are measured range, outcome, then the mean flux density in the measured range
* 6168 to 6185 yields 0.135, 9.6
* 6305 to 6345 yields 0.397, 7.85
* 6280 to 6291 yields 0.413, 7.66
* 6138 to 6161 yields 0.114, 9.72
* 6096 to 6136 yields 0.011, 10.6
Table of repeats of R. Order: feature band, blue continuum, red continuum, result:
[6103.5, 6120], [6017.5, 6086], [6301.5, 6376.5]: -0.101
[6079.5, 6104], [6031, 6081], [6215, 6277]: 0.055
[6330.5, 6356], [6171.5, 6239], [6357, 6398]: 0.174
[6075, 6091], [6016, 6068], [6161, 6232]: 0.124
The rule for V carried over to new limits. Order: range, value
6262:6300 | 7.69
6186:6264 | 8.46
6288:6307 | 7.55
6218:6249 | 8.32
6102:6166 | 10.2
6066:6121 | 10.1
